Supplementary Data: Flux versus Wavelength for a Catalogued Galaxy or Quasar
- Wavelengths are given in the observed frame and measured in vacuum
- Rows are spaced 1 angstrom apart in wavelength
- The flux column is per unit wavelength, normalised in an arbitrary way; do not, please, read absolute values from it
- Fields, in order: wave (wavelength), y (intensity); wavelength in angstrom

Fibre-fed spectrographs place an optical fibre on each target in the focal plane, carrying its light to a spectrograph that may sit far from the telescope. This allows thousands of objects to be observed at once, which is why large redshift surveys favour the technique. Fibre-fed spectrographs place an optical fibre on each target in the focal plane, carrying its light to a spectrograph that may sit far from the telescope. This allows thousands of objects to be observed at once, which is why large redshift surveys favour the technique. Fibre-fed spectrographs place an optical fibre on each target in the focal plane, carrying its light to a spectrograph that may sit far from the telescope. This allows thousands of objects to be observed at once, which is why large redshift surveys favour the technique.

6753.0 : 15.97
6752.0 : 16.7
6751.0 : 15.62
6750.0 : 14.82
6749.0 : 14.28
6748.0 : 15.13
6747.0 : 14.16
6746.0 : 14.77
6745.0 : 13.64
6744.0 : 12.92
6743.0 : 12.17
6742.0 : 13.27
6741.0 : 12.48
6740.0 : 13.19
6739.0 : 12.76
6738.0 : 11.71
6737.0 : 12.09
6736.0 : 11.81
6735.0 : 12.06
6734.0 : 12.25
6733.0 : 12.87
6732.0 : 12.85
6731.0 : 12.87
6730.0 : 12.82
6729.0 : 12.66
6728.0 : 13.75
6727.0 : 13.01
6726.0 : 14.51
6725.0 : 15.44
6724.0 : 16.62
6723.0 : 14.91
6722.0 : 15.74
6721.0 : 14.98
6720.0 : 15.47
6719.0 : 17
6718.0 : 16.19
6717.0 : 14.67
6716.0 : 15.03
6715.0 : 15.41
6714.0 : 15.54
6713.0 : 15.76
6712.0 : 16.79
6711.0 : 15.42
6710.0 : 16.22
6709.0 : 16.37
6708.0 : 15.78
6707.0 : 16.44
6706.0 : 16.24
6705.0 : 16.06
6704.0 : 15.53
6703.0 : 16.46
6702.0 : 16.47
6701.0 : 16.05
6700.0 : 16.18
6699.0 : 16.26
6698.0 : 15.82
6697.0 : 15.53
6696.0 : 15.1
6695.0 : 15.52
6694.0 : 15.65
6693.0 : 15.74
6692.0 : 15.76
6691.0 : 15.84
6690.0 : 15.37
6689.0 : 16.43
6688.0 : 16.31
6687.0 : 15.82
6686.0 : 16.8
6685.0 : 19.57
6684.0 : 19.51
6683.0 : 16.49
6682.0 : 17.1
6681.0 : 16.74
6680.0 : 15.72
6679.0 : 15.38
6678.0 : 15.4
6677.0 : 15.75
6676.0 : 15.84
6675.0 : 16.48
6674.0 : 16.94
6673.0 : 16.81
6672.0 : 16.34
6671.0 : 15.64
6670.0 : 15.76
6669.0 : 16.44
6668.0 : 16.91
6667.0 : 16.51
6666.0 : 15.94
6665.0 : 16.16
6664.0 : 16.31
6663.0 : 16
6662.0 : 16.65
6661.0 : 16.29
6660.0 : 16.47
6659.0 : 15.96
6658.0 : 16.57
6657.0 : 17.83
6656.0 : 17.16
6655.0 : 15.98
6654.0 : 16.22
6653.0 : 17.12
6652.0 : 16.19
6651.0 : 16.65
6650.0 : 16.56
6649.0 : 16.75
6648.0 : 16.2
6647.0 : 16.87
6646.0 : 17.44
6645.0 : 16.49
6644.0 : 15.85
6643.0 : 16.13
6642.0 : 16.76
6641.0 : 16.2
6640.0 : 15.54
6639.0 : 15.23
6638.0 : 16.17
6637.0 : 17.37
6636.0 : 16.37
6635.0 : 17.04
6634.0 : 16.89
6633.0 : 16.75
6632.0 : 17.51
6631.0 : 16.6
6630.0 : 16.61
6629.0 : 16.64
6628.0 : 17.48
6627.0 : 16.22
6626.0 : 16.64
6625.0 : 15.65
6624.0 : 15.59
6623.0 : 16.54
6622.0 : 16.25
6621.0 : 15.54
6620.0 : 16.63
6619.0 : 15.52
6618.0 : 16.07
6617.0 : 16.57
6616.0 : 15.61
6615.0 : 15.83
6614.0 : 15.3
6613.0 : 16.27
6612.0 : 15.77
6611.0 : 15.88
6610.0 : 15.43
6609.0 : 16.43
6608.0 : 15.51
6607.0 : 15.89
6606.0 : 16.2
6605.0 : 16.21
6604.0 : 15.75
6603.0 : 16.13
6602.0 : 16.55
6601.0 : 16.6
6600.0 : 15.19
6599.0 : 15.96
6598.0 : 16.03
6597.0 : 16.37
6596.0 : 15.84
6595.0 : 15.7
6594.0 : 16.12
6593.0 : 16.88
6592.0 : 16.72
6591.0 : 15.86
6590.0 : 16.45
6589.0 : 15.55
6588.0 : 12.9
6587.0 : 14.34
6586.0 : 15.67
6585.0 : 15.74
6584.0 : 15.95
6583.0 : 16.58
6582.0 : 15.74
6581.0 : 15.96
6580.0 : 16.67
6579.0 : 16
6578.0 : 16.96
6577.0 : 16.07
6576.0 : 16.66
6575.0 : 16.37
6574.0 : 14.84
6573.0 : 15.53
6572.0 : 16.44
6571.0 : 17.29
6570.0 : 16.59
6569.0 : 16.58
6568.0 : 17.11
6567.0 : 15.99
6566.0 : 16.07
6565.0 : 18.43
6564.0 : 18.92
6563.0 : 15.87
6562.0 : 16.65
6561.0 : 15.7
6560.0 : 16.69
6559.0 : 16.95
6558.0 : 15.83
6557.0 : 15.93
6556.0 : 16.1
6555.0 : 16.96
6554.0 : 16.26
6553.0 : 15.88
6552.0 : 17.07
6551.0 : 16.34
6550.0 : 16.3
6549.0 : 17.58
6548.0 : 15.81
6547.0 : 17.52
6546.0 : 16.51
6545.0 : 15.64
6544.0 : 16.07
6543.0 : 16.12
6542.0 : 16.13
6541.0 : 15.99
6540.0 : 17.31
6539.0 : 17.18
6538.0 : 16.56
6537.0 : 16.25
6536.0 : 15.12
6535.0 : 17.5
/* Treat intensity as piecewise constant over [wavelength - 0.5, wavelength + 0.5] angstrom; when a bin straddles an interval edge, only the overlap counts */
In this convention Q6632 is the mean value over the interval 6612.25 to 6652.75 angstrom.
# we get 16.4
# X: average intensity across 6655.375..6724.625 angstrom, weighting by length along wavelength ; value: 16.2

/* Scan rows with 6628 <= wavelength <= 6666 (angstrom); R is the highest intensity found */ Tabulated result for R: 17.83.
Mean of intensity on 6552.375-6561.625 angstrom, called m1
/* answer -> 16.3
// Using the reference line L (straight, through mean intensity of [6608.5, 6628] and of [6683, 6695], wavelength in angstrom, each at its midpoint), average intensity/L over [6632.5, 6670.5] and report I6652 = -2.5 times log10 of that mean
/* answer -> -0.01 mag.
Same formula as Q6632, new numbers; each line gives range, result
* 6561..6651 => 16.2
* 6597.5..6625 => 16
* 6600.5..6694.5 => 16.3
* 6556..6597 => 16.2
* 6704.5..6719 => 15.9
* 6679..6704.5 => 16.3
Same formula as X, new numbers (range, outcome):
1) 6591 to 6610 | 16.1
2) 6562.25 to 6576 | 16.6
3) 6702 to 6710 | 16.2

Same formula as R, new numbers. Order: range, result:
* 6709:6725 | 17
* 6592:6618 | 16.88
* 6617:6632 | 17.51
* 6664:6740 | 19.57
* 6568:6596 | 17.29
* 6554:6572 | 18.92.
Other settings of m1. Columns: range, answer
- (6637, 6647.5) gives 16.3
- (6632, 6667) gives 16.5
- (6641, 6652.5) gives 16.5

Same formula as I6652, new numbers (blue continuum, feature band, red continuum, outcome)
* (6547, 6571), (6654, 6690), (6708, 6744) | -0.10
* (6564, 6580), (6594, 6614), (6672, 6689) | 0.04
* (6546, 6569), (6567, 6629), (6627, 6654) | 0.04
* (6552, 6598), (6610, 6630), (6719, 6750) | -0.04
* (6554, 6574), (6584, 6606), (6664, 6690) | 0.05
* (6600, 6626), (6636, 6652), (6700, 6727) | -0.03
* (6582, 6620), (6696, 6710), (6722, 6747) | -0.16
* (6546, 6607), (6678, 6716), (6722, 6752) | -0.14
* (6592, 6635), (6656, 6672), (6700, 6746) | -0.07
